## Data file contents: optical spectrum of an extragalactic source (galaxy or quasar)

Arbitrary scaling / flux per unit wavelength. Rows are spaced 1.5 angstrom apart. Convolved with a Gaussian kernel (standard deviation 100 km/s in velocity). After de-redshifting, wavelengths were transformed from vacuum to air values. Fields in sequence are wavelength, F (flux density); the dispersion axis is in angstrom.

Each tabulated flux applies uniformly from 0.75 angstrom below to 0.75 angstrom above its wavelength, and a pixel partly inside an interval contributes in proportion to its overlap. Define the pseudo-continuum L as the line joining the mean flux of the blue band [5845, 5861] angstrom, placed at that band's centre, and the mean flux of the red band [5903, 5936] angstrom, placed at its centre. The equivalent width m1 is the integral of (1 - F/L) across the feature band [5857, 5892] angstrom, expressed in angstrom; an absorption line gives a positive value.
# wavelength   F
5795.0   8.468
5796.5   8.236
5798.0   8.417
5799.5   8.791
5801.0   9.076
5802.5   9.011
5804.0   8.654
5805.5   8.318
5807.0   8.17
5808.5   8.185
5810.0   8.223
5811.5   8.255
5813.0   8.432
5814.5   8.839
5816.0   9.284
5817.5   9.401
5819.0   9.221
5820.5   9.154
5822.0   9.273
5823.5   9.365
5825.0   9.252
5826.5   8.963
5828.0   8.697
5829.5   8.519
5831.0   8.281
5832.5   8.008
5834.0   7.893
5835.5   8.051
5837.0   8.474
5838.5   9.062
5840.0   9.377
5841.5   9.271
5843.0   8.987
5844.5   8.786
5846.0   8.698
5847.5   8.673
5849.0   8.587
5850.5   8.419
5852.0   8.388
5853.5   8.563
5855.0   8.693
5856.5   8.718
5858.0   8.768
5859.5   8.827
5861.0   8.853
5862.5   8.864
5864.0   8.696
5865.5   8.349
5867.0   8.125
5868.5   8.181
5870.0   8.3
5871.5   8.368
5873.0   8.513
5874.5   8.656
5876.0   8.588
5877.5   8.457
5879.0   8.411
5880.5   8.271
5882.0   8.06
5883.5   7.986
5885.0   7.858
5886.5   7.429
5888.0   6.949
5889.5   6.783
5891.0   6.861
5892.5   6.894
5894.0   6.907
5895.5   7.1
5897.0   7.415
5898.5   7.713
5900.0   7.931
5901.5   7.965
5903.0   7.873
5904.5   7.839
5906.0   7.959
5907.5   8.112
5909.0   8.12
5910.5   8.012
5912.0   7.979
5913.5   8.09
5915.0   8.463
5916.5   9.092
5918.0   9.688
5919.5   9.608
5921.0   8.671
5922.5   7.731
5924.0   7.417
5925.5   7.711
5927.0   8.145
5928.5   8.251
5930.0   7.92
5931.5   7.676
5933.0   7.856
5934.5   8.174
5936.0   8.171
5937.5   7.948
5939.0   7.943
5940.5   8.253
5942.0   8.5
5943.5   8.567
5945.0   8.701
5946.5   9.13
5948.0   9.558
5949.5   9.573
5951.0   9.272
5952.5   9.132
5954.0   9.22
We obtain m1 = 1.37 angstrom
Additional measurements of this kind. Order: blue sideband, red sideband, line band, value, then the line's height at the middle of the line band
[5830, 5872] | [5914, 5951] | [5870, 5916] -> 3.5 angstrom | 8.52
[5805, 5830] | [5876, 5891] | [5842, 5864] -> -1.2 angstrom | 8.26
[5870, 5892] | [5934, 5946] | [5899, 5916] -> 0.1 angstrom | 8.1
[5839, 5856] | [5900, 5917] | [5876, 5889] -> 0.7 angstrom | 8.39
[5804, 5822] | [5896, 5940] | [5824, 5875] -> -0.7 angstrom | 8.5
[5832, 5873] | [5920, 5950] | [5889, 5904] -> 1.9 angstrom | 8.43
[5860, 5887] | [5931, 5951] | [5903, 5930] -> 0.6 angstrom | 8.45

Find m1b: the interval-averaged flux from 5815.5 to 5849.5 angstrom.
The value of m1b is 8.84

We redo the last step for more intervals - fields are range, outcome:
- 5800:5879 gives 8.67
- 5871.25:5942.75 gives 8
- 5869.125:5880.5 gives 8.45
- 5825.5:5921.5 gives 8.29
